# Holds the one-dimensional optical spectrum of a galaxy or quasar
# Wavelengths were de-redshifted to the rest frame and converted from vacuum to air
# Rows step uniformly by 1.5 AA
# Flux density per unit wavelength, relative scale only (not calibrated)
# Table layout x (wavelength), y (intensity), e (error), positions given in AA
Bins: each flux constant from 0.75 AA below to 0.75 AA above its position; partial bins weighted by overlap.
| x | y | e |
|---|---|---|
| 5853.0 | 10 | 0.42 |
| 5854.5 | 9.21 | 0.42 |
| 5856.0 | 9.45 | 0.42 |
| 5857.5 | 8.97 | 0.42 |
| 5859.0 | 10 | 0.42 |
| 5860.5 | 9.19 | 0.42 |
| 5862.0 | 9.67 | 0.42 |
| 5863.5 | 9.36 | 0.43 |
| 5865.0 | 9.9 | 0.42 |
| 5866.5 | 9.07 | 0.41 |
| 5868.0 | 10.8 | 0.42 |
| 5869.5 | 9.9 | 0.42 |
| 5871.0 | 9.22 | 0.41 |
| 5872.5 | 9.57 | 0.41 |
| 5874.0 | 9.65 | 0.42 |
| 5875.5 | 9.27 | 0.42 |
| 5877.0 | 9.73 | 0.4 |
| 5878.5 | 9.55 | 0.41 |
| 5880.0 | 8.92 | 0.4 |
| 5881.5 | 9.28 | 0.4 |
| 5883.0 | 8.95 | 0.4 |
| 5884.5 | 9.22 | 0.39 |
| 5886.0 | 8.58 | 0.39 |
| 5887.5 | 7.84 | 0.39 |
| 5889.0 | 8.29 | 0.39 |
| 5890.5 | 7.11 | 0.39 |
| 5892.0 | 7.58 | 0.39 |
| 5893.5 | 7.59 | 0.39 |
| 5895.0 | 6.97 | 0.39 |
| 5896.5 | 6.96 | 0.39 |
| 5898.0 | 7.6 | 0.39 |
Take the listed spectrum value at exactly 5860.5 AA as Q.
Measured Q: 9.19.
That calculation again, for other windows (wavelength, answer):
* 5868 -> 10.8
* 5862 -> 9.67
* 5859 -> 10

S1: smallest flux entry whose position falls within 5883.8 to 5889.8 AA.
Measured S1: 7.84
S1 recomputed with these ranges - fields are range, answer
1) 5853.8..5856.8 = 9.21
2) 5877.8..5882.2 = 8.92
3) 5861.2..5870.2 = 9.07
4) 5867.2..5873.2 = 9.22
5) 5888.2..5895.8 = 6.97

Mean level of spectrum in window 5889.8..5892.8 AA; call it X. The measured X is 7.35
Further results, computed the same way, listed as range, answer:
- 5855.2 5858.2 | 9.21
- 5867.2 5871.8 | 9.96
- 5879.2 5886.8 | 8.99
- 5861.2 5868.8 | 9.76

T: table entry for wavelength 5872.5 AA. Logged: 9.57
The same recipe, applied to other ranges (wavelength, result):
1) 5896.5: 6.96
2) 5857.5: 8.97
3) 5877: 9.73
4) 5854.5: 9.21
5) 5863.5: 9.36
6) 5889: 8.29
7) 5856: 9.45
